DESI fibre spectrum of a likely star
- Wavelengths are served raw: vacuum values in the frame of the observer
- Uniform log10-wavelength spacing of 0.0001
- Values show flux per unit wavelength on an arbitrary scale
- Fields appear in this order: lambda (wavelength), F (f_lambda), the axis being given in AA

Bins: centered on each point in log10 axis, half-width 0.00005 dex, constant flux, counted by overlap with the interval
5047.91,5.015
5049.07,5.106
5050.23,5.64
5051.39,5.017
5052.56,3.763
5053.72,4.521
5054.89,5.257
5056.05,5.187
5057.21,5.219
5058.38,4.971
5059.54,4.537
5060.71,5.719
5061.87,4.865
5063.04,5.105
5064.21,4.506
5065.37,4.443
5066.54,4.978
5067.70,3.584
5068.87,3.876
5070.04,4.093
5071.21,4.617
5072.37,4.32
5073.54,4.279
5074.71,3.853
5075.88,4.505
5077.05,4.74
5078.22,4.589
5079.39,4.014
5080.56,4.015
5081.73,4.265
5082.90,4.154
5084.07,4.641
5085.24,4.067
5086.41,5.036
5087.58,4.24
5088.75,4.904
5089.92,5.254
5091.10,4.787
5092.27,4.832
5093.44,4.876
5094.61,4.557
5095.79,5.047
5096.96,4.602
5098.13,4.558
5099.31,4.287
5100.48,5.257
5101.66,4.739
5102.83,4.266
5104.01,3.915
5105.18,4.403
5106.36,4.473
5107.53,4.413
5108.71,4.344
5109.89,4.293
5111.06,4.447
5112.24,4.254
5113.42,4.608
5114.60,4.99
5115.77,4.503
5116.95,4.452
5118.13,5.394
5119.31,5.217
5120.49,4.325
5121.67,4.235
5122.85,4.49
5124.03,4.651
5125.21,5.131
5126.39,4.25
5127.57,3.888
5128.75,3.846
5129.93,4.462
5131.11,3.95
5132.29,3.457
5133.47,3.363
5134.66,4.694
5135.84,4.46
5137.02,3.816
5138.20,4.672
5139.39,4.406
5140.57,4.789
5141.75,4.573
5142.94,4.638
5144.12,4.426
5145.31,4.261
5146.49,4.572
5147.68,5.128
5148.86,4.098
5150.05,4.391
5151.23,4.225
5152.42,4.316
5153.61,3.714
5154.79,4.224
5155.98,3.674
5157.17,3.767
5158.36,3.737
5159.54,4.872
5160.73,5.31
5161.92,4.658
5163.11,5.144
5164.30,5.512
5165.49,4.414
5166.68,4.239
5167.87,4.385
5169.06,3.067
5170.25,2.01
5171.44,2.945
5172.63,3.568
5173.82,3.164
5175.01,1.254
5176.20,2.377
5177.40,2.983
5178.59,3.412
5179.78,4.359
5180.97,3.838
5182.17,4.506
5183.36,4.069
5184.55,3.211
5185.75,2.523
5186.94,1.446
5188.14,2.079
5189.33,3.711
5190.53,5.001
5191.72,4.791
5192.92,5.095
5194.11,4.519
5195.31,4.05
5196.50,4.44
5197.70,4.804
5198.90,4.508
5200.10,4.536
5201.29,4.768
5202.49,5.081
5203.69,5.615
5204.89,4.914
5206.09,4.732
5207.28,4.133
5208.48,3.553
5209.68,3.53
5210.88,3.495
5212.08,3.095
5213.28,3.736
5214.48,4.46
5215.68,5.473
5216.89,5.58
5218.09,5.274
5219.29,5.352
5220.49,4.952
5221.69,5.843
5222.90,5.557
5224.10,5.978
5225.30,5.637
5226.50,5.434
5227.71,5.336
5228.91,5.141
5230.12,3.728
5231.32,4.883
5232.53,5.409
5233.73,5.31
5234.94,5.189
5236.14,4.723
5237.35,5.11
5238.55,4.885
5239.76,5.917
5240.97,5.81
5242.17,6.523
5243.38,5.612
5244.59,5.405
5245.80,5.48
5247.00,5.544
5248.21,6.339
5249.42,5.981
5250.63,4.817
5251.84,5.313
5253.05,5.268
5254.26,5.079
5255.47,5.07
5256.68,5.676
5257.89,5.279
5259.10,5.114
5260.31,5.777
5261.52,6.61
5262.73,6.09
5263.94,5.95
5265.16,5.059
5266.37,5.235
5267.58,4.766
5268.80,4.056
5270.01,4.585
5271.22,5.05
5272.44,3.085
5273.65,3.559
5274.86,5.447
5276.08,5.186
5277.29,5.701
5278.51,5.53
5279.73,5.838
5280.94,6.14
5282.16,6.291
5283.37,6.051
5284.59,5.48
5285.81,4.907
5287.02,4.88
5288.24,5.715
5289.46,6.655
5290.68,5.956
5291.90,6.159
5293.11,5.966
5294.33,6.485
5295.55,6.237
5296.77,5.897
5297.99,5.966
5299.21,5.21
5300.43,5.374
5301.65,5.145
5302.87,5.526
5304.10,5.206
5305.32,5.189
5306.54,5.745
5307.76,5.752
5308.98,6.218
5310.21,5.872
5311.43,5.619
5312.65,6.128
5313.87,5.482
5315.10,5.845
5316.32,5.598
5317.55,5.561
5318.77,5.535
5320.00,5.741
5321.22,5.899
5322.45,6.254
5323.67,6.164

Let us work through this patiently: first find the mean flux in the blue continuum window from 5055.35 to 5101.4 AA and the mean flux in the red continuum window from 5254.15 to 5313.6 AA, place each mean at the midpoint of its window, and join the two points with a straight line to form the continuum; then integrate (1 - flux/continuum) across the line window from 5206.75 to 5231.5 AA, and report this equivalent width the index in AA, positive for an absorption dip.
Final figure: 2.1 AA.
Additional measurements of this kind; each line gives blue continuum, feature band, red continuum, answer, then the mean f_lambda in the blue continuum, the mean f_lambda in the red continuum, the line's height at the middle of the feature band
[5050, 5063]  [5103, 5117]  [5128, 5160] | 0.3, 4.96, 4.24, 4.52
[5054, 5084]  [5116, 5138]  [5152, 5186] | -1.3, 4.55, 3.78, 4.1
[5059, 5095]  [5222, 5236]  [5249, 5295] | 0.0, 4.52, 5.42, 5.22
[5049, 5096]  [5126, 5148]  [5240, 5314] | 2.8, 4.62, 5.53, 4.91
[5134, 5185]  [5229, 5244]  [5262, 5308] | -1.1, 4.04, 5.45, 4.91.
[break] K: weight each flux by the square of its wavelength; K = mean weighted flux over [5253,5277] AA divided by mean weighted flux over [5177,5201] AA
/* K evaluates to 1.34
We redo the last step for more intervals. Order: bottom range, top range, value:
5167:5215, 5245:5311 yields 1.49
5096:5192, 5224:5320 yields 1.39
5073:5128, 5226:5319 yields 1.29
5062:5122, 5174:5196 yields 0.81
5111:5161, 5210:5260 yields 1.24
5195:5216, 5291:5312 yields 1.36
